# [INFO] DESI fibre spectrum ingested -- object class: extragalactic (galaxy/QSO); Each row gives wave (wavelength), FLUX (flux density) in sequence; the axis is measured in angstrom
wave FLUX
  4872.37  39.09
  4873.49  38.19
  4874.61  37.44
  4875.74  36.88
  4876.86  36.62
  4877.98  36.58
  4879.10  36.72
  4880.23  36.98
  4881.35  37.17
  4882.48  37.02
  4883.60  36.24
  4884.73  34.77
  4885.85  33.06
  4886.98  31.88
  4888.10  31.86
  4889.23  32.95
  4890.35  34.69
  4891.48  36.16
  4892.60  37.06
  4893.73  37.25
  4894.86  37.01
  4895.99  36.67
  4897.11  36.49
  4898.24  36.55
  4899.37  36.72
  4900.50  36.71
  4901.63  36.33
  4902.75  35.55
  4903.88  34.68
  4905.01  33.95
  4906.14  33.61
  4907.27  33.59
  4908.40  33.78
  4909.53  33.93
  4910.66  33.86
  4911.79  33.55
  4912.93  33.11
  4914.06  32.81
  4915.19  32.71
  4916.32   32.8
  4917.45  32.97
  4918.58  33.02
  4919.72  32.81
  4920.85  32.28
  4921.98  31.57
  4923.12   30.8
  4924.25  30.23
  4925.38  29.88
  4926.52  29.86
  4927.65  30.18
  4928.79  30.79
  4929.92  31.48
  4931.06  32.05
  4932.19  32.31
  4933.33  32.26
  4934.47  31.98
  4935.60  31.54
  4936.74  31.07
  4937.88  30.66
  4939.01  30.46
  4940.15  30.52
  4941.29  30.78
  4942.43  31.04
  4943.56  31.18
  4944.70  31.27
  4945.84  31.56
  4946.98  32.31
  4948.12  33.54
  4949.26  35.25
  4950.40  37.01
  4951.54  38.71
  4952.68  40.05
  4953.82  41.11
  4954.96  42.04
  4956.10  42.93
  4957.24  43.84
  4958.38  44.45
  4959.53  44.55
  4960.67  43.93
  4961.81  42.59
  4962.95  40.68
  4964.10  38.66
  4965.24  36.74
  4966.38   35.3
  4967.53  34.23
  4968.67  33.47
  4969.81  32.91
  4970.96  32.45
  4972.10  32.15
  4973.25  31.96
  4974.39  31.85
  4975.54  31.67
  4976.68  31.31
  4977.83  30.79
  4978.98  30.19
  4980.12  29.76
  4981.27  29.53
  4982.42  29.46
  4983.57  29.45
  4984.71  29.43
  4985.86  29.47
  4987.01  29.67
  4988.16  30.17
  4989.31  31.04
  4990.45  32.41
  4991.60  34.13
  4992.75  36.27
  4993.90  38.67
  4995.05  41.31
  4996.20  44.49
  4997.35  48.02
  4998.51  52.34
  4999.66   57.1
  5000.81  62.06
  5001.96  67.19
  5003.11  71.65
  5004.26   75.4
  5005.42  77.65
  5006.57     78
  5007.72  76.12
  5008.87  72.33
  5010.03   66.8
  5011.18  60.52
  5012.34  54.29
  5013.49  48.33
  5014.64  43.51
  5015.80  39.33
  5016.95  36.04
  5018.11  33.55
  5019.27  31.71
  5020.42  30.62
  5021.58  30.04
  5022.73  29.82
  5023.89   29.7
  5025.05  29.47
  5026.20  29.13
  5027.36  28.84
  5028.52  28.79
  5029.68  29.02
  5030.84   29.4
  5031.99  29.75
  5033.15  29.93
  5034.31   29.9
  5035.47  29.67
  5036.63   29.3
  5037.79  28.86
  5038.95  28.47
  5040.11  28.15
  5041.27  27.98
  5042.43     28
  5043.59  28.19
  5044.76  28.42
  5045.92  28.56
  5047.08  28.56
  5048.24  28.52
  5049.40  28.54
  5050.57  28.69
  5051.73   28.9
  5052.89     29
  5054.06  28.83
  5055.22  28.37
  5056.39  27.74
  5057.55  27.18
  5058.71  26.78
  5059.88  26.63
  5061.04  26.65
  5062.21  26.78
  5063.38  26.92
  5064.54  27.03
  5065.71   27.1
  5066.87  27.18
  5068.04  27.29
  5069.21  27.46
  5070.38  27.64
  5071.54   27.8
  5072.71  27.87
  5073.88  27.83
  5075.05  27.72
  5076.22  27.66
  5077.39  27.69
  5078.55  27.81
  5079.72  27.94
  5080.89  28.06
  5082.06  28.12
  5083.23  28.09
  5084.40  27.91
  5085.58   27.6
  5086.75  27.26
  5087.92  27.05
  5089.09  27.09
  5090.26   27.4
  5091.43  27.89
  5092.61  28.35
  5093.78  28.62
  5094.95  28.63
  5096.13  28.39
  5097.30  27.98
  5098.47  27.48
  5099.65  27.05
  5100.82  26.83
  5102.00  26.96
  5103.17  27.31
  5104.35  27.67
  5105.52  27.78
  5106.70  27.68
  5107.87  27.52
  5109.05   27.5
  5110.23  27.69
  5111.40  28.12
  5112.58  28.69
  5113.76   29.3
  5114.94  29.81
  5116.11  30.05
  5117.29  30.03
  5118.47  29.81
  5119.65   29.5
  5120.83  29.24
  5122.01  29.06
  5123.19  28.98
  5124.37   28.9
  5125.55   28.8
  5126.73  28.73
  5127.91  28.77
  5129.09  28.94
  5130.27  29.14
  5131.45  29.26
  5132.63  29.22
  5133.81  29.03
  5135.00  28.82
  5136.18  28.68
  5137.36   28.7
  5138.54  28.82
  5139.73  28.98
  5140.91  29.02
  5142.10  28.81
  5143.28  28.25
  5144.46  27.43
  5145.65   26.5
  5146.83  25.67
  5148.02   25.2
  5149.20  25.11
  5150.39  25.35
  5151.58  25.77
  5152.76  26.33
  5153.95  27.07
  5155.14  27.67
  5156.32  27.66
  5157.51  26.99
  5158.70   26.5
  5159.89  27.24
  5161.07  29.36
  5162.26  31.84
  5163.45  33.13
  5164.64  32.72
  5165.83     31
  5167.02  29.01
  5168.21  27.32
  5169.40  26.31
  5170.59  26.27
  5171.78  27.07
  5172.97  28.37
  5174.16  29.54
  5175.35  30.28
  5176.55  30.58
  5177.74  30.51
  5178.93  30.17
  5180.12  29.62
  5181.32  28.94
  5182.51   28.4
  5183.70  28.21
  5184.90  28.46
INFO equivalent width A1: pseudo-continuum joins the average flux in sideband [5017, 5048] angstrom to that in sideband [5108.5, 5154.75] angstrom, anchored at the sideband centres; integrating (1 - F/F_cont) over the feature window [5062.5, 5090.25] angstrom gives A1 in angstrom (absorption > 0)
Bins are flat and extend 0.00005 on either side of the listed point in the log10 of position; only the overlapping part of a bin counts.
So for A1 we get 1.3 angstrom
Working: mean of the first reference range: 29.5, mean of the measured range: 27.6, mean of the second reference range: 28.3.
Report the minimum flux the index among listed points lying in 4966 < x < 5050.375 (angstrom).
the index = 27.98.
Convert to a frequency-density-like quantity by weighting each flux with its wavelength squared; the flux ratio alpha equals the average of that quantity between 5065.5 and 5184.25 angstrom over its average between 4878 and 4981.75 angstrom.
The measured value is 0.89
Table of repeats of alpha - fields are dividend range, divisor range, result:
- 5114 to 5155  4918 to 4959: 0.91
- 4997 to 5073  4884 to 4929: 1.16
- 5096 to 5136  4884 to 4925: 0.91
